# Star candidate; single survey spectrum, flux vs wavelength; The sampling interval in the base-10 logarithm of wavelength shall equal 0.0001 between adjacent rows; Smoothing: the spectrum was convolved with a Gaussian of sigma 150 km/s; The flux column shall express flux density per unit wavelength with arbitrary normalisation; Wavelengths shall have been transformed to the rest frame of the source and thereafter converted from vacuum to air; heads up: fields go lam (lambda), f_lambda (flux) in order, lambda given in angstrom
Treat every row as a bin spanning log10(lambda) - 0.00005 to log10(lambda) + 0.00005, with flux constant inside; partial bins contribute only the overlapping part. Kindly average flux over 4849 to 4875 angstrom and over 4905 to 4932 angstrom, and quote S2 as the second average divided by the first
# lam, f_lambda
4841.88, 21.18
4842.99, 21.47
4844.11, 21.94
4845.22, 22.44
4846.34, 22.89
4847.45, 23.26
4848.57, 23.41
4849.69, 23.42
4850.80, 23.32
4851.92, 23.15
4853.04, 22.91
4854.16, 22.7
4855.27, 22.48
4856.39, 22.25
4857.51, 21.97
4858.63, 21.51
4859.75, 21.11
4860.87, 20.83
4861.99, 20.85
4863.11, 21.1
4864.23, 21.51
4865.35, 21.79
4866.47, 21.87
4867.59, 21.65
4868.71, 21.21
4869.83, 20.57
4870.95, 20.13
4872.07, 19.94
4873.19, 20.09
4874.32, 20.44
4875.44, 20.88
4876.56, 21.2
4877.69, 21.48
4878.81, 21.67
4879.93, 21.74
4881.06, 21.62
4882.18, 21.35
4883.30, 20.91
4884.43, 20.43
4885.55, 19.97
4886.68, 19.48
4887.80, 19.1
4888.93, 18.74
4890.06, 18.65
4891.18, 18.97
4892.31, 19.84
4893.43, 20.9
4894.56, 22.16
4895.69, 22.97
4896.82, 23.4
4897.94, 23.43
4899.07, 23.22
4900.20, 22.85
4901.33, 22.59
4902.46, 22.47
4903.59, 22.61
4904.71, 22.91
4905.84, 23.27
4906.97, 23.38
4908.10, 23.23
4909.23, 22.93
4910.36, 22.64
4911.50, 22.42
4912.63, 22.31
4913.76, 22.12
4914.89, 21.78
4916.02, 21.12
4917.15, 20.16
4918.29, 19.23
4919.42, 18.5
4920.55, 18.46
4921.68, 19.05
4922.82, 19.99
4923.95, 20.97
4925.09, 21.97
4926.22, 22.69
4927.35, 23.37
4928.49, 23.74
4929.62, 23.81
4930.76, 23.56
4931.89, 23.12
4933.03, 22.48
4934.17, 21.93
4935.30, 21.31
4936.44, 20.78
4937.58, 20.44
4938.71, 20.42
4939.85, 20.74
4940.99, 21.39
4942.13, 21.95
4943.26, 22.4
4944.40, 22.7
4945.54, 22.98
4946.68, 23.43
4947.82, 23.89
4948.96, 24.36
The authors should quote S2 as 1.0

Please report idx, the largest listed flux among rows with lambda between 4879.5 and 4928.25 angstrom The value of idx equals 23.43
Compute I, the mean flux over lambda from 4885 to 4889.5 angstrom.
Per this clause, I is 19.3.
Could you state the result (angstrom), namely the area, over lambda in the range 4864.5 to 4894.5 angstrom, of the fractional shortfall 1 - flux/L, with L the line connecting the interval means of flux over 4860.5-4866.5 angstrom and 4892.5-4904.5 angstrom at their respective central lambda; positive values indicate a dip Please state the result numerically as 1.8 angstrom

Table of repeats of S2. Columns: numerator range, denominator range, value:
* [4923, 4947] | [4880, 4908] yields 1.03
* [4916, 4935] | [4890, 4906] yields 0.97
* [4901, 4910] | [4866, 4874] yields 1.11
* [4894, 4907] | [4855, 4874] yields 1.08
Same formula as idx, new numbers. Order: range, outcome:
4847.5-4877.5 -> 23.42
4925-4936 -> 23.81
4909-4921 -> 22.93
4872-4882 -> 21.74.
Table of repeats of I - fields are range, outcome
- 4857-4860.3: 21.5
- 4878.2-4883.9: 21.5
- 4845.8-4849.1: 23.2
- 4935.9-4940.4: 20.6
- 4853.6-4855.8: 22.7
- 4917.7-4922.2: 18.8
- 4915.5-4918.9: 20.1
